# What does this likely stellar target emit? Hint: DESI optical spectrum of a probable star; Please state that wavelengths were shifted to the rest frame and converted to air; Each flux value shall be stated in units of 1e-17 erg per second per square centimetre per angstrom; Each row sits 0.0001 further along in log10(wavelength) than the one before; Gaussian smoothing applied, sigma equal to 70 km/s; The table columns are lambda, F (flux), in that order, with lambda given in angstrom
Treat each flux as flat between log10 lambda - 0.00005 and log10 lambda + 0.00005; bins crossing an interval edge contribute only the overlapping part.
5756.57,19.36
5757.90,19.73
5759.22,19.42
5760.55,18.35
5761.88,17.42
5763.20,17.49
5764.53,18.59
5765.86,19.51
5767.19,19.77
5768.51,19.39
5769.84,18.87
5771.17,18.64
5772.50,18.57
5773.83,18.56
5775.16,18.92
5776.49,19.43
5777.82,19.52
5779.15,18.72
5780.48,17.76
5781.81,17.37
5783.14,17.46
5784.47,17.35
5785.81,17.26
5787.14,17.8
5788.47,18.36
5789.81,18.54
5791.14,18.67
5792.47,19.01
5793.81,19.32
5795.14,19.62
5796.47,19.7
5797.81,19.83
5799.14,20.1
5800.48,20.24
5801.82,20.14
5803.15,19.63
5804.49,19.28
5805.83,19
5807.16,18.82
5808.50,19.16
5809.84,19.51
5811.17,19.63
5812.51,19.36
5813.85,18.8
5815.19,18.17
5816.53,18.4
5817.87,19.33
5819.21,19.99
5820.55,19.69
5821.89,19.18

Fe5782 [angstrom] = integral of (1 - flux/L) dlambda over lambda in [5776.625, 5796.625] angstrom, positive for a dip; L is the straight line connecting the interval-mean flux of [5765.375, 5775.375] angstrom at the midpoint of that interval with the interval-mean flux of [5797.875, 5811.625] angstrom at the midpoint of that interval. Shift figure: 0.9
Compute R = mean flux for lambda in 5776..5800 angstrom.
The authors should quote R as 18.7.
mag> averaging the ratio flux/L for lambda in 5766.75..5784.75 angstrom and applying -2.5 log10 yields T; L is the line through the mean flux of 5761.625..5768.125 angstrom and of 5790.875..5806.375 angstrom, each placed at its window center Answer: 0.02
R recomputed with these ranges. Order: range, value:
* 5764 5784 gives 18.7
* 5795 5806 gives 19.8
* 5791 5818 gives 19.3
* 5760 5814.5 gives 18.9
